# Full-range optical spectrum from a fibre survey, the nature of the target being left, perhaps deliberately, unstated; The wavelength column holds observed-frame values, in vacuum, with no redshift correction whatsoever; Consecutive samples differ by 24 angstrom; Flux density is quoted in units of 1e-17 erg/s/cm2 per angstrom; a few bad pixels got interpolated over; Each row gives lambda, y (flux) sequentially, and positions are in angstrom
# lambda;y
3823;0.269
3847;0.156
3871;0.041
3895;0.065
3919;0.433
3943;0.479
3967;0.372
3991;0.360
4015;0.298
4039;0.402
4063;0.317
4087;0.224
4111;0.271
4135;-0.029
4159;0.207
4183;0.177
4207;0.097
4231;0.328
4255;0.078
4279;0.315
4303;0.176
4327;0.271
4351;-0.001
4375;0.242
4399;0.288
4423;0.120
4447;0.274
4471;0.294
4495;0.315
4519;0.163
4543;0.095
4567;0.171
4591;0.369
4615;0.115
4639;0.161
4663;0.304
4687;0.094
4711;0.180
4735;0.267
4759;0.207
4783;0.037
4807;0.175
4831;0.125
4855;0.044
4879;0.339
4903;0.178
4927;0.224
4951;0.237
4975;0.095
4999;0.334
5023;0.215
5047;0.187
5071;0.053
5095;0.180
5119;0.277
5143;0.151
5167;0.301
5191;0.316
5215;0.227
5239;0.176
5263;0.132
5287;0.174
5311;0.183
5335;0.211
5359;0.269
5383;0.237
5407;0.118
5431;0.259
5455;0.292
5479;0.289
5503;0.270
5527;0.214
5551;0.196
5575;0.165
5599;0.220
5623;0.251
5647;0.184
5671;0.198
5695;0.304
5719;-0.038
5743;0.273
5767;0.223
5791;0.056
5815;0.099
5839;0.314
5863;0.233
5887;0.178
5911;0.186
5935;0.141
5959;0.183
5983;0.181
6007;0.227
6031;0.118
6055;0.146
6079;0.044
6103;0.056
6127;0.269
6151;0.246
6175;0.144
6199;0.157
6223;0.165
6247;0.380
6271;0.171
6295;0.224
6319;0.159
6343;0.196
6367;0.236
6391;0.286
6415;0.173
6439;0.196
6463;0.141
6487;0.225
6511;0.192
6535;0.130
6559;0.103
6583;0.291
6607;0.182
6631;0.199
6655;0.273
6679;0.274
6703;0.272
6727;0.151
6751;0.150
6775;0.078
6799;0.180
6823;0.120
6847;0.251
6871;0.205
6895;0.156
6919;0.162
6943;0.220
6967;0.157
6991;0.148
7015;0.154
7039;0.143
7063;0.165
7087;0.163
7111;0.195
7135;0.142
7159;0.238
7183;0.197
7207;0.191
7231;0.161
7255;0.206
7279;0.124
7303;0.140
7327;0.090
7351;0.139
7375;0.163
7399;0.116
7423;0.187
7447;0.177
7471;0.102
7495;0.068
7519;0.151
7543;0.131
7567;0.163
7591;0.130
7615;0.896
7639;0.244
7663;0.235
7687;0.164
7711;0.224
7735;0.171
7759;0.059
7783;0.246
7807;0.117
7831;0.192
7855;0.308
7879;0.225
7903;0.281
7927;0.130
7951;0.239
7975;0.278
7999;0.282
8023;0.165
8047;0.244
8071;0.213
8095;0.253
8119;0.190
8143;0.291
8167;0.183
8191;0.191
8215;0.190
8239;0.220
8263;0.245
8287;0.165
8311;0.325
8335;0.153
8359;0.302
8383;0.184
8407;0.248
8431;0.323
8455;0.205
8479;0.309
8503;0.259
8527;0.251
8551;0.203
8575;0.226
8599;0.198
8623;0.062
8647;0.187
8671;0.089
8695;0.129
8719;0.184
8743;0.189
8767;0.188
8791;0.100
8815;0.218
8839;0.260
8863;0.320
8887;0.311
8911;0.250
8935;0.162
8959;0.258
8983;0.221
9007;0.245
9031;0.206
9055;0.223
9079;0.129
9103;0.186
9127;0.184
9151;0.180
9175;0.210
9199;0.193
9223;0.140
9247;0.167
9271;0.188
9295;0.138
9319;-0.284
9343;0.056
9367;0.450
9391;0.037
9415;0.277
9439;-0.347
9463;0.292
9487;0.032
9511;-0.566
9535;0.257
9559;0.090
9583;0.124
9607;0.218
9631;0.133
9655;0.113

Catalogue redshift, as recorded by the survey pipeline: 1.04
